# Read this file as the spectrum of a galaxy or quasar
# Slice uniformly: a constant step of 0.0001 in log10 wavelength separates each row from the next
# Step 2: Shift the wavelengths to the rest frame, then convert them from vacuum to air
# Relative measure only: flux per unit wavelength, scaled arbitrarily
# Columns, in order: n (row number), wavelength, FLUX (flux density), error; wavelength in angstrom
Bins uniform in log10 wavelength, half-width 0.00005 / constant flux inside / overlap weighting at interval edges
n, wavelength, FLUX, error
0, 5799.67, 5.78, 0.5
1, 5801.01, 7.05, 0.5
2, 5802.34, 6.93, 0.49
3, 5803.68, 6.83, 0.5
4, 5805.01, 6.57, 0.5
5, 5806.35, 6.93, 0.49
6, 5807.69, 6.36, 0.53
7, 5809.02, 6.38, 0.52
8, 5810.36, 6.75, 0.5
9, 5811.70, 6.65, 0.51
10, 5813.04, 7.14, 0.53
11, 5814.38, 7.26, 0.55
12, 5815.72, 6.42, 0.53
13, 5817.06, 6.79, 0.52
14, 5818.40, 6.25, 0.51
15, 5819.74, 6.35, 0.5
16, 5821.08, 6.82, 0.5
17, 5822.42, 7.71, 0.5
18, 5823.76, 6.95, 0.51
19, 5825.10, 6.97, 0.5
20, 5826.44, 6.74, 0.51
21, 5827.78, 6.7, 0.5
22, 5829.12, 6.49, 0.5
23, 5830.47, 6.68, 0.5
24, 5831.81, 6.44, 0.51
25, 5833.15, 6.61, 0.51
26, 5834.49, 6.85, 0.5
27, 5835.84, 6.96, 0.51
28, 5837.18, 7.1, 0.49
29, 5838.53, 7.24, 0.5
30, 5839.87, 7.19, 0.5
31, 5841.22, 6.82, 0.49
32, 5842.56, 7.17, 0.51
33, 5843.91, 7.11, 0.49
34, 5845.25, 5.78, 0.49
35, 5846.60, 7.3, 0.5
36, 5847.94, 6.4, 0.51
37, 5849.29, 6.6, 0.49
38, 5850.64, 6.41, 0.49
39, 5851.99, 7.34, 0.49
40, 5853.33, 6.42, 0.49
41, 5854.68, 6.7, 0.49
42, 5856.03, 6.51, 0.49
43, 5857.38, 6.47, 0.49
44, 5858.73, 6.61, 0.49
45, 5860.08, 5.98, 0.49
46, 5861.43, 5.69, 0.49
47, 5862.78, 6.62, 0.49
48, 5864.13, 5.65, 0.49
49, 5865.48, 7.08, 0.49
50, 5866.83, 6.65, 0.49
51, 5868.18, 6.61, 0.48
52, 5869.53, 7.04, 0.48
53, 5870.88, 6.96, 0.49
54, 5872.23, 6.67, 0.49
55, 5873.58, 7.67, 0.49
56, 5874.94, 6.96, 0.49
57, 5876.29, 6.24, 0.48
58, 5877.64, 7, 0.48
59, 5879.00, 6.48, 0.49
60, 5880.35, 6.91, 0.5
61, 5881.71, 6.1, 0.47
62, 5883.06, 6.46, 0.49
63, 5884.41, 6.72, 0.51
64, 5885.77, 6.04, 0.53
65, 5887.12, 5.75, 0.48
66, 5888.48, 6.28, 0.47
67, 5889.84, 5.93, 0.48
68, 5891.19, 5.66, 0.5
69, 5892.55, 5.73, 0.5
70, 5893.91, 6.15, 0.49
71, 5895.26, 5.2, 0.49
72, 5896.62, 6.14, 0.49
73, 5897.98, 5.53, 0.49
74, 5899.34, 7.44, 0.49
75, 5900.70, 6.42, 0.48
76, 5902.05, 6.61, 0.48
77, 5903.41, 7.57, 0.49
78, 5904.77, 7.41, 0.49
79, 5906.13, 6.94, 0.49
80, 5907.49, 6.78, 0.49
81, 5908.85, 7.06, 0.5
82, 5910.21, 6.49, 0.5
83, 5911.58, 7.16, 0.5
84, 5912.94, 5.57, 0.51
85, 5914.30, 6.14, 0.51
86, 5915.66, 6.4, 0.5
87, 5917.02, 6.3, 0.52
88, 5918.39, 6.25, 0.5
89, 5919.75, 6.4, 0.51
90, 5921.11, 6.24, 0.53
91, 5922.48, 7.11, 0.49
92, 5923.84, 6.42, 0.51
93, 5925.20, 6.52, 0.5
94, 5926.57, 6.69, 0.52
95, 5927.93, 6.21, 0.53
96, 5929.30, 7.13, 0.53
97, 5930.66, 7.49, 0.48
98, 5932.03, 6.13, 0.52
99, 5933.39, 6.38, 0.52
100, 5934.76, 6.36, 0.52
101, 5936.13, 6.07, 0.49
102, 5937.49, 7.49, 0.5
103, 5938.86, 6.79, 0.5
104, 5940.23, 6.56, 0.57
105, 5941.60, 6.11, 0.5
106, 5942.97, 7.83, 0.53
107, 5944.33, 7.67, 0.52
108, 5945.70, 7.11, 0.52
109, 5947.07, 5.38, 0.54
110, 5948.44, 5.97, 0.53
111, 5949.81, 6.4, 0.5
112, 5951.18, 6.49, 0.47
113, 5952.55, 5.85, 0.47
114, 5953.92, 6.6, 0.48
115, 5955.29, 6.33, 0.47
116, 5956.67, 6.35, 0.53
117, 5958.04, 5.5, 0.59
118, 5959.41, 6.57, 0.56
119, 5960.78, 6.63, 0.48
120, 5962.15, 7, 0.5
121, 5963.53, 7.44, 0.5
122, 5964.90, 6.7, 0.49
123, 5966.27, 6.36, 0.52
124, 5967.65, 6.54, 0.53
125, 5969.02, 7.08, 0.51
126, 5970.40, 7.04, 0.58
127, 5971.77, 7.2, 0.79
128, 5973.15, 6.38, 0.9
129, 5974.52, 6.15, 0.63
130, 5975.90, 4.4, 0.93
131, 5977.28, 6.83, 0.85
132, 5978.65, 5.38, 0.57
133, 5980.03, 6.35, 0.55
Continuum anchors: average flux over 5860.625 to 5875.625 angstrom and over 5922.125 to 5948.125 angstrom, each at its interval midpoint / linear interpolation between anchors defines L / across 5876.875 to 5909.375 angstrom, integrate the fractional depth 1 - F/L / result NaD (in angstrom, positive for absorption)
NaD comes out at 1.28 angstrom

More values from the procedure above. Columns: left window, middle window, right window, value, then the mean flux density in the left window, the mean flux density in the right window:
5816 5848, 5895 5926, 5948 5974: 0.51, 6.81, 6.55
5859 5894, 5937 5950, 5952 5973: -0.32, 6.43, 6.61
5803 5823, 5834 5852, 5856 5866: -1.09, 6.74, 6.3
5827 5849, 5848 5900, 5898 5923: 2.28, 6.8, 6.65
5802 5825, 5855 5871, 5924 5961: 0.49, 6.77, 6.54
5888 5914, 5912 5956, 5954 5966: -0.11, 6.42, 6.56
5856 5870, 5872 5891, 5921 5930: 0.02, 6.43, 6.64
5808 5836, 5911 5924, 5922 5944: 0.64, 6.75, 6.72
